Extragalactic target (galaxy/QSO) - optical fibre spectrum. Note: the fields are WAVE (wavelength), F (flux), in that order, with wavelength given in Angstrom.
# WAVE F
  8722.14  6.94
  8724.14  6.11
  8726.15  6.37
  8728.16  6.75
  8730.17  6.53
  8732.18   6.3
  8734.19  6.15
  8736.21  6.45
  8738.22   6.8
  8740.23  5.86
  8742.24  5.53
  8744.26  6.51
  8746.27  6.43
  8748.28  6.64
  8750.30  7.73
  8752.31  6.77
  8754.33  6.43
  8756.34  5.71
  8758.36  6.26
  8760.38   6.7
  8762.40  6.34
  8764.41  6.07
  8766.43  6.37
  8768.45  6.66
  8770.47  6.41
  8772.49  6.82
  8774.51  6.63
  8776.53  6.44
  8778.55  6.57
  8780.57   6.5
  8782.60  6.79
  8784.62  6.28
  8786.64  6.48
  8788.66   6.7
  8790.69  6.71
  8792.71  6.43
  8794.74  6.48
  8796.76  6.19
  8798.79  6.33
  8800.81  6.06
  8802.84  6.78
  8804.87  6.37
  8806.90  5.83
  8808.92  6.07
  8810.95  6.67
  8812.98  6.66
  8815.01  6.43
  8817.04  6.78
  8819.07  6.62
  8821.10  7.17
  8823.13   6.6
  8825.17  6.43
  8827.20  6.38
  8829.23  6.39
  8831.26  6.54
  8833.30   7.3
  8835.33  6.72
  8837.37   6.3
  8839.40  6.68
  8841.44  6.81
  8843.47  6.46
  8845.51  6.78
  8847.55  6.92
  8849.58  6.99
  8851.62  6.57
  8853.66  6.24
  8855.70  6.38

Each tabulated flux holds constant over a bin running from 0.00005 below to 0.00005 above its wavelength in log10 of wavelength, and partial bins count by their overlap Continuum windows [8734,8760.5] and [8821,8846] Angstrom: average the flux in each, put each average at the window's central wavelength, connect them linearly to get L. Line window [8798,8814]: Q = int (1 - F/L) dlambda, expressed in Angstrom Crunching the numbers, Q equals 0.54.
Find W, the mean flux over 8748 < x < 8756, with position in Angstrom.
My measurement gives 6.82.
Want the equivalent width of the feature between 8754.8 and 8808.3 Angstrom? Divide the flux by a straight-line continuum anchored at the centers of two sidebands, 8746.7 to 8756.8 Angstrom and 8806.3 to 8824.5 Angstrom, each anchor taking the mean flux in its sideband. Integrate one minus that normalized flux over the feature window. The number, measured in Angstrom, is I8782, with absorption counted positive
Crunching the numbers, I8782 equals 1.7 Angstrom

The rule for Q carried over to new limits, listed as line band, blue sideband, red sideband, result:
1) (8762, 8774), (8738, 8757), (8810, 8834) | 0.1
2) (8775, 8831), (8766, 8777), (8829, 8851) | 1.3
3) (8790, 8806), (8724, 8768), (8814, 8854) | 0.4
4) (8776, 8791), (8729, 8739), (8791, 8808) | -0.5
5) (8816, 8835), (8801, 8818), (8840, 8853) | -0.4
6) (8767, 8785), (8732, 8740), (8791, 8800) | -0.5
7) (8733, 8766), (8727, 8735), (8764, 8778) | 0.4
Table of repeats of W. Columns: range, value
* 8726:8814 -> 6.45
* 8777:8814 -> 6.44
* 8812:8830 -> 6.61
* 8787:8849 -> 6.56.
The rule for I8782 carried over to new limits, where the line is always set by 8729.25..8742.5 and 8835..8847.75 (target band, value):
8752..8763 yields 0.0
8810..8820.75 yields -0.2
